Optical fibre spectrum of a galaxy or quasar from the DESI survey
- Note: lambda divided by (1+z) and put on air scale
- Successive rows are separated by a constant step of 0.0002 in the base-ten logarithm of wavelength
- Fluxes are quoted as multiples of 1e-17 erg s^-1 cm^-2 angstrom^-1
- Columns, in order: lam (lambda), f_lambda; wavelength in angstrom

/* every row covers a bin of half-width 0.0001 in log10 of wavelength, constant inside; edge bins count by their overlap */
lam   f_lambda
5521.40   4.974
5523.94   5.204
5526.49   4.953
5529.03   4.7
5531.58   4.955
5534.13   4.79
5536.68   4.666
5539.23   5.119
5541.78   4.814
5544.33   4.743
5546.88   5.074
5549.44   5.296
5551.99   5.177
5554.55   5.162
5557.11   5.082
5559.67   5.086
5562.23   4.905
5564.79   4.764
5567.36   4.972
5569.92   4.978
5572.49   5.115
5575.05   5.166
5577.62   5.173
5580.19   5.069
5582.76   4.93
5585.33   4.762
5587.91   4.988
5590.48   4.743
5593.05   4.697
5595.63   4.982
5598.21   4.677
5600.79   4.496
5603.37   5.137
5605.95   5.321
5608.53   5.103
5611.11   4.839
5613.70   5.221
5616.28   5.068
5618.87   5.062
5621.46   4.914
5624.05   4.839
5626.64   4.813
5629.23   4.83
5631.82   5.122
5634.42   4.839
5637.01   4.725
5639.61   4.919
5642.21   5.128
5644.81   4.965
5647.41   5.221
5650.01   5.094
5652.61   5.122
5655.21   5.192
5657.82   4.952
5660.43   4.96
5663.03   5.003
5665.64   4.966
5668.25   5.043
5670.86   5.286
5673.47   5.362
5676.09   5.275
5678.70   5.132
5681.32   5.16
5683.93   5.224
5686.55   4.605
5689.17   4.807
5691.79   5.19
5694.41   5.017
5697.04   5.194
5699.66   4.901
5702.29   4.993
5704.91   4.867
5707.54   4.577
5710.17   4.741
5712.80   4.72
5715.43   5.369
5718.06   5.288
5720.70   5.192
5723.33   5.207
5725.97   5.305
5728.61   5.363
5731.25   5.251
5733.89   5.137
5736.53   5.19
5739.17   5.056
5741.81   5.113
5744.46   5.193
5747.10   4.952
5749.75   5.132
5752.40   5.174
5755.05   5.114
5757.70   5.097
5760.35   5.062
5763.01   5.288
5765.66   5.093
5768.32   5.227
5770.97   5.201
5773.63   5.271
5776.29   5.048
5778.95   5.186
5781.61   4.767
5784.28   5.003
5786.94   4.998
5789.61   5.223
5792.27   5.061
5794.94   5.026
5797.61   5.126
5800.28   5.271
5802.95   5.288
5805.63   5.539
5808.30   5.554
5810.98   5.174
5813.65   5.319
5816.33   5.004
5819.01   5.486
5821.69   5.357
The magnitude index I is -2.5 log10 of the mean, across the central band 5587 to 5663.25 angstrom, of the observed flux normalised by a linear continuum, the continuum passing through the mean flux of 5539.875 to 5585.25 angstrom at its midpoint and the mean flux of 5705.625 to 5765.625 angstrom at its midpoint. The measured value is 0.02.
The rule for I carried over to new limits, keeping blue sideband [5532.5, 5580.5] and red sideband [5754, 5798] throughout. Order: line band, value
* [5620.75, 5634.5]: 0.03 mag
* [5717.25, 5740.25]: -0.03 mag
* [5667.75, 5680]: -0.04 mag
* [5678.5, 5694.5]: 0.01 mag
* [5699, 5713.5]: 0.06 mag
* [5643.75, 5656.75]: -0.02 mag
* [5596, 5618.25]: 0.01 mag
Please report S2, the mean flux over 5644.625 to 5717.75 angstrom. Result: 5.04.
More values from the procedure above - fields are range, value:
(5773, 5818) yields 5.17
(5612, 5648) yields 4.97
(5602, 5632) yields 5.02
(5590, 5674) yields 4.99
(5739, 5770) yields 5.13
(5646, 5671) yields 5.07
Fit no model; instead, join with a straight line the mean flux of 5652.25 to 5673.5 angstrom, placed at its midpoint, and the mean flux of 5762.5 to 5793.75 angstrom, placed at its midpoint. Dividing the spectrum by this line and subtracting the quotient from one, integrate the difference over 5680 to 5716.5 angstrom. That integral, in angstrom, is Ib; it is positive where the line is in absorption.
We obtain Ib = 1.0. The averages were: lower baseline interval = 5.08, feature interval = 4.95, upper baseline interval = 5.11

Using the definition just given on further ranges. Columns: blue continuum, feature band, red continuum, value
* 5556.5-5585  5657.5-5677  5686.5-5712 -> -0.7 angstrom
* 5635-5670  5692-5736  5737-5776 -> 0.1 angstrom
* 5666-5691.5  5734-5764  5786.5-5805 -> 0.1 angstrom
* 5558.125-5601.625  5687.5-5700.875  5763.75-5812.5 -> 0.1 angstrom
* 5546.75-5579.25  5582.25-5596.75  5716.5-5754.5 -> 0.7 angstrom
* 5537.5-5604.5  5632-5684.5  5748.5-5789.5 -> -0.5 angstrom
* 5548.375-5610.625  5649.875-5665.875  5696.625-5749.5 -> 0.0 angstrom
